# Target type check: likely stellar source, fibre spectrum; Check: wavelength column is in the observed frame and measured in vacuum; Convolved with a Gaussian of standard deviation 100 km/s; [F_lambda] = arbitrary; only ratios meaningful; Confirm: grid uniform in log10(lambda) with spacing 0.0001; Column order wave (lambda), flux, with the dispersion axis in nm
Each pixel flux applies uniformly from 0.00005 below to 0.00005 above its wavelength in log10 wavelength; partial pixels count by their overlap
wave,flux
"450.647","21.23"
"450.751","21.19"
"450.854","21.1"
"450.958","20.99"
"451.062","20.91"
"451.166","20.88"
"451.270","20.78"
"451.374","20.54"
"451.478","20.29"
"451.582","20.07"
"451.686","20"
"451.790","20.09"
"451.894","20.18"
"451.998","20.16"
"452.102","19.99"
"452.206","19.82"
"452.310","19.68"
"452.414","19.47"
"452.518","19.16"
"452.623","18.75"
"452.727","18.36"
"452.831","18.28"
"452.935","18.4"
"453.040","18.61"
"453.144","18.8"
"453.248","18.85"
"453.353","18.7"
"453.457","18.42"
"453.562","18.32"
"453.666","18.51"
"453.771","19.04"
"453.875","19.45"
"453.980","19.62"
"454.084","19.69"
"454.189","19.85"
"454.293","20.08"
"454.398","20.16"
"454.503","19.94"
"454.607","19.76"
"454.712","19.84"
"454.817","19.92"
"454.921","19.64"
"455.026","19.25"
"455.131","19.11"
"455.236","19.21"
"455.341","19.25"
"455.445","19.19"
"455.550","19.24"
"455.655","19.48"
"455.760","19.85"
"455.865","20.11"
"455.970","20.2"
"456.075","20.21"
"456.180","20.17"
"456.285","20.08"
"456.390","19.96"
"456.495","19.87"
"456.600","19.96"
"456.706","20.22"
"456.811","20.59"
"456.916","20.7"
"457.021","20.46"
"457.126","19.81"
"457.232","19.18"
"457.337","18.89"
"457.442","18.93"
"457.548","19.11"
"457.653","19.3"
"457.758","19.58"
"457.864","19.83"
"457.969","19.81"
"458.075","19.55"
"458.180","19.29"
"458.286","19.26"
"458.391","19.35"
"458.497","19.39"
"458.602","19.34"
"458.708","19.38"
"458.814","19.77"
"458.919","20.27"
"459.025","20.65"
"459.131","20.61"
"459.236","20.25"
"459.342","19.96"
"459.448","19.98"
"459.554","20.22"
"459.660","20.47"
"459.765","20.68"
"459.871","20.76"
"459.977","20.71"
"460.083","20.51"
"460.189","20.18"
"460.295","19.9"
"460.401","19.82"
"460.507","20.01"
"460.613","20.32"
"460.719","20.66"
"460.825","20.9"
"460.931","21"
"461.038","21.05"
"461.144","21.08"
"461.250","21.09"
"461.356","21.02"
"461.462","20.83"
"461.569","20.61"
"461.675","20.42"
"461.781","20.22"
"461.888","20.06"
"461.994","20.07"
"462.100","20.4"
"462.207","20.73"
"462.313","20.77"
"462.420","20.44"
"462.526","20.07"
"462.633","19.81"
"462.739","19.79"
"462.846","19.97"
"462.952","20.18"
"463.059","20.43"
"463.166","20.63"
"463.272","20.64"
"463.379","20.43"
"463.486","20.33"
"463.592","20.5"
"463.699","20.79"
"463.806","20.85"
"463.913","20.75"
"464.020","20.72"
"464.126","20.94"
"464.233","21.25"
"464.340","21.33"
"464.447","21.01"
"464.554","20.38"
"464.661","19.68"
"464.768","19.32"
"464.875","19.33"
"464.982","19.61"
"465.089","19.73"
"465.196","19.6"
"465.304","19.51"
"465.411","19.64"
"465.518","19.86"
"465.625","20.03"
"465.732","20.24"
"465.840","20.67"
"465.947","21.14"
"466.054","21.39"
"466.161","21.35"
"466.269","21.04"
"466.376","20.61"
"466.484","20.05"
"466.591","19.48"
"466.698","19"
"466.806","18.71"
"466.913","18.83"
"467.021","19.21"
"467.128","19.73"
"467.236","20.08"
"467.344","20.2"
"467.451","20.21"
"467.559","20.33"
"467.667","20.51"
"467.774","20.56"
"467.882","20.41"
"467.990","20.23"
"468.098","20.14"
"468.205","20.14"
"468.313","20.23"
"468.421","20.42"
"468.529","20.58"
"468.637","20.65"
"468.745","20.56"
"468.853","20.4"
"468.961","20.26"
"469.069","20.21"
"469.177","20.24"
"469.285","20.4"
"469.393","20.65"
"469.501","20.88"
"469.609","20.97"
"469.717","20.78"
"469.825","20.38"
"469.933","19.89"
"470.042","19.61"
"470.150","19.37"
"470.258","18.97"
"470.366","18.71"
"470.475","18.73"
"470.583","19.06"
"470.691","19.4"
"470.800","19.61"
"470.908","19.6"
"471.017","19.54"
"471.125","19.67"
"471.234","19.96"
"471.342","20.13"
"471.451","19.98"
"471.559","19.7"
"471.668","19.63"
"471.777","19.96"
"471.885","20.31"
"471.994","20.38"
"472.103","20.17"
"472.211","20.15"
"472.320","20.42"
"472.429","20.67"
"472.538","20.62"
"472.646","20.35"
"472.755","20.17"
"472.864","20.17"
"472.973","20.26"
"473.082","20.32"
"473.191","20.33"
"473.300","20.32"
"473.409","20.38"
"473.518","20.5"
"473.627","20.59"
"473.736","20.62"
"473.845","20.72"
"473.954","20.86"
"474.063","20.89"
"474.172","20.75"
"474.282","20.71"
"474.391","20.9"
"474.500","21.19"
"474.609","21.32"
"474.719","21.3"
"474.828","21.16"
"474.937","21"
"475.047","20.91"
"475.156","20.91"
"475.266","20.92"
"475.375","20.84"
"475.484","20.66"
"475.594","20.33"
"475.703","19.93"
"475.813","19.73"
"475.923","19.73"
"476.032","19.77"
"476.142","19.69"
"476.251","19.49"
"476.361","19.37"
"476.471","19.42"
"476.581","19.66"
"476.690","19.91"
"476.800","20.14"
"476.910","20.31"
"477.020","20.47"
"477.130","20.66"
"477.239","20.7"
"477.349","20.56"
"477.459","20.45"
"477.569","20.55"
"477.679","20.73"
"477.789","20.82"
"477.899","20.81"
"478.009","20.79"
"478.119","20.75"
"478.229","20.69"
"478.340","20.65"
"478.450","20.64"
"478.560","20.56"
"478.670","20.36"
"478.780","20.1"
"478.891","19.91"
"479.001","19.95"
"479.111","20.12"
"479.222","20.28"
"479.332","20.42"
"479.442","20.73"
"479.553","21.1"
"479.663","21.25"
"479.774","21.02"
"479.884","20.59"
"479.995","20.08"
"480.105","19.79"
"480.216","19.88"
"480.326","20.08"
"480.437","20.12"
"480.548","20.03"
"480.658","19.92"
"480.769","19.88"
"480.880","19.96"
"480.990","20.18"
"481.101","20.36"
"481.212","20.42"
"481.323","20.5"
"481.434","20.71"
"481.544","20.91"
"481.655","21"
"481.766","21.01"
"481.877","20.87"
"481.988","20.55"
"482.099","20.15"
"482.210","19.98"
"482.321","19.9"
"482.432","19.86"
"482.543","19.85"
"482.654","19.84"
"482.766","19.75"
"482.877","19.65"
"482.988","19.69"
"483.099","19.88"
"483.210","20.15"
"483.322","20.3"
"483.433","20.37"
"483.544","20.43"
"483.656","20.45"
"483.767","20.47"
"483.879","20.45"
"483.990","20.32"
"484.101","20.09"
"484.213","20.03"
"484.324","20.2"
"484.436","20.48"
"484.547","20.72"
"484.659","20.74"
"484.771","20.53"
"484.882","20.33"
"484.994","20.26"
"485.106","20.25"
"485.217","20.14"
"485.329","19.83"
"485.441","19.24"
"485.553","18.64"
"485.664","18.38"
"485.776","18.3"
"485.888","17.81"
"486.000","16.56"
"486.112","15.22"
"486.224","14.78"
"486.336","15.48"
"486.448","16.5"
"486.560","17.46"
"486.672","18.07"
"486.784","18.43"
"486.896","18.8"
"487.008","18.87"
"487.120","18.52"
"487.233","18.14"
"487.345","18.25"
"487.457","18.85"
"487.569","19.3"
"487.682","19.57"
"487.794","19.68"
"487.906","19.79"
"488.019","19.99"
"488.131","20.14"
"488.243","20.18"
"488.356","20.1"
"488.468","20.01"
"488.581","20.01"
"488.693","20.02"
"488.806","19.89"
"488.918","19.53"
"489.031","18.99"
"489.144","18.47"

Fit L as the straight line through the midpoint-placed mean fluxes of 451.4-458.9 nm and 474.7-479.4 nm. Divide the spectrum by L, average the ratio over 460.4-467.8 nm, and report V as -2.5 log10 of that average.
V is -0.02 mag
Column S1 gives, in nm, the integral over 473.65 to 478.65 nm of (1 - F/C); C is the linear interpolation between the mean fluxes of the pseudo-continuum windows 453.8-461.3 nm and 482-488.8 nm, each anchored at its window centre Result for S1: -0.25 nm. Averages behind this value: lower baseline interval 19.9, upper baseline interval 19.3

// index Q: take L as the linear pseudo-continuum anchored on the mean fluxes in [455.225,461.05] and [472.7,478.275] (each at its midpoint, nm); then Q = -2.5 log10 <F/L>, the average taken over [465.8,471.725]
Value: 0.01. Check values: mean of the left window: 20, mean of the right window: 20.5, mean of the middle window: 20.1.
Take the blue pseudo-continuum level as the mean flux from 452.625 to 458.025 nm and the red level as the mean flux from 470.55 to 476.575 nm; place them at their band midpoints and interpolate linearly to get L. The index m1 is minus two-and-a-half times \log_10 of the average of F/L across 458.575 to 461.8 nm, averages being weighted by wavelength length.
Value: -0.04 mag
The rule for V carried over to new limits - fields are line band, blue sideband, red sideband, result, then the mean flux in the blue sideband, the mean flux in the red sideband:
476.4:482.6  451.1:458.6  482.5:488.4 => -0.058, 19.6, 19.2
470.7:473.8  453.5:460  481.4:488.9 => -0.030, 19.8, 19.5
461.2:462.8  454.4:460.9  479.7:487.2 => -0.031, 19.9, 19.6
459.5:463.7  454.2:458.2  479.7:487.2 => -0.040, 19.7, 19.6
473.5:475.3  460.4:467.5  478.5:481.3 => -0.032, 20.3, 20.3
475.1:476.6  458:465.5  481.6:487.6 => -0.019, 20.3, 19.3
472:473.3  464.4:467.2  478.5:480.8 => -0.011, 20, 20.3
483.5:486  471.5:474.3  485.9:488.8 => -0.055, 20.4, 18.5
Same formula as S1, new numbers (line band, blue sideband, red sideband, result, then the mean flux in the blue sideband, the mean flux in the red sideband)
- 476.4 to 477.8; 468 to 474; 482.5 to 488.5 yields -0.04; 20.1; 19.3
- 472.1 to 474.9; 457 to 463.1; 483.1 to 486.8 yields -0.15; 20.1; 19.1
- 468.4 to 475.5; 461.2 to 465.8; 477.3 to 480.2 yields 0.04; 20.3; 20.5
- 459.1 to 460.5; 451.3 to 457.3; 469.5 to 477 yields -0.04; 19.6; 20.2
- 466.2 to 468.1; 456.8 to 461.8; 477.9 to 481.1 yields 0.02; 20.1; 20.4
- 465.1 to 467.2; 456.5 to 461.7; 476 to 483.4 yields 0.02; 20.1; 20.3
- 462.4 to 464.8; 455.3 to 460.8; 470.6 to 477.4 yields -0.05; 19.9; 20.3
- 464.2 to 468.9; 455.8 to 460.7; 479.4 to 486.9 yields -0.07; 20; 19.7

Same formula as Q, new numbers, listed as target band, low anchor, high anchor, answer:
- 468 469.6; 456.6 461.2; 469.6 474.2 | -0.02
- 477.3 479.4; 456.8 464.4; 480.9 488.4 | -0.04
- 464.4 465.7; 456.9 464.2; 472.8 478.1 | 0.03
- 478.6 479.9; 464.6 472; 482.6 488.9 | -0.05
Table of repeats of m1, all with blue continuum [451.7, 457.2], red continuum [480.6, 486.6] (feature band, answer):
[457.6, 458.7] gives 0.00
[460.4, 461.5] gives -0.06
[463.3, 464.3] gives -0.06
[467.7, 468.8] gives -0.04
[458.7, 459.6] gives -0.03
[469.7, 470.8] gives 0.01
